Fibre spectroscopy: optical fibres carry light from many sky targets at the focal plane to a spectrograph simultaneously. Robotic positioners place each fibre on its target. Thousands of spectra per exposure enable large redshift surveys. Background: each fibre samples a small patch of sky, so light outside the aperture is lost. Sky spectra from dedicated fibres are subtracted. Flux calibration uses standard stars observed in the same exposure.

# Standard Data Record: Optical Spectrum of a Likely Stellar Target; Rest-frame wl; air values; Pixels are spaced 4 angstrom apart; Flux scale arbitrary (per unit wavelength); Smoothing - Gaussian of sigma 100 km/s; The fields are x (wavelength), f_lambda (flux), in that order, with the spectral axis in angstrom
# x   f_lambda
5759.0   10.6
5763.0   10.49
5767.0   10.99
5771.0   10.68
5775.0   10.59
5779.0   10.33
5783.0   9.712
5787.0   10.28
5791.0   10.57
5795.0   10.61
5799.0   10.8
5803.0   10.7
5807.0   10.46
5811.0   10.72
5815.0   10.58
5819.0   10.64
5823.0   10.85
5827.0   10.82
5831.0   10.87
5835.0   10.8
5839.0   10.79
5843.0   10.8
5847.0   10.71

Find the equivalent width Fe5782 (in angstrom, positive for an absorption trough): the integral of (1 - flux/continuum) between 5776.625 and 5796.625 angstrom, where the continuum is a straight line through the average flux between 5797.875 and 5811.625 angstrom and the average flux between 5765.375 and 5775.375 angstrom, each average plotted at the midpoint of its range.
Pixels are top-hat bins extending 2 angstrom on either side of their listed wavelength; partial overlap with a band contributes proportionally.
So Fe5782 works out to 0.8 angstrom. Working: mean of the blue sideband 10.8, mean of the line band 10.3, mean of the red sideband 10.7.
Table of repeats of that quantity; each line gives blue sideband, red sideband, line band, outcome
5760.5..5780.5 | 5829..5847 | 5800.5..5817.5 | 0.2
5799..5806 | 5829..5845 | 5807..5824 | 0.1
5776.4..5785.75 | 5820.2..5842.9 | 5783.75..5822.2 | -0.7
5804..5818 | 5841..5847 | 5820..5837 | -0.2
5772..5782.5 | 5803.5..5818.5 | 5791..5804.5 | -0.2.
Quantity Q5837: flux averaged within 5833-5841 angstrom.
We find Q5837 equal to 10.8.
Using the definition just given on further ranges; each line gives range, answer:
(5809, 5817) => 10.7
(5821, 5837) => 10.8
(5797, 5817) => 10.7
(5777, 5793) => 10.2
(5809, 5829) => 10.7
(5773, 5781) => 10.5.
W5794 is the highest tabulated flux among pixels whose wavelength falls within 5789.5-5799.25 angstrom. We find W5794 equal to 10.8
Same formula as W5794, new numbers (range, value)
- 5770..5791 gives 10.68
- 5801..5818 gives 10.72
